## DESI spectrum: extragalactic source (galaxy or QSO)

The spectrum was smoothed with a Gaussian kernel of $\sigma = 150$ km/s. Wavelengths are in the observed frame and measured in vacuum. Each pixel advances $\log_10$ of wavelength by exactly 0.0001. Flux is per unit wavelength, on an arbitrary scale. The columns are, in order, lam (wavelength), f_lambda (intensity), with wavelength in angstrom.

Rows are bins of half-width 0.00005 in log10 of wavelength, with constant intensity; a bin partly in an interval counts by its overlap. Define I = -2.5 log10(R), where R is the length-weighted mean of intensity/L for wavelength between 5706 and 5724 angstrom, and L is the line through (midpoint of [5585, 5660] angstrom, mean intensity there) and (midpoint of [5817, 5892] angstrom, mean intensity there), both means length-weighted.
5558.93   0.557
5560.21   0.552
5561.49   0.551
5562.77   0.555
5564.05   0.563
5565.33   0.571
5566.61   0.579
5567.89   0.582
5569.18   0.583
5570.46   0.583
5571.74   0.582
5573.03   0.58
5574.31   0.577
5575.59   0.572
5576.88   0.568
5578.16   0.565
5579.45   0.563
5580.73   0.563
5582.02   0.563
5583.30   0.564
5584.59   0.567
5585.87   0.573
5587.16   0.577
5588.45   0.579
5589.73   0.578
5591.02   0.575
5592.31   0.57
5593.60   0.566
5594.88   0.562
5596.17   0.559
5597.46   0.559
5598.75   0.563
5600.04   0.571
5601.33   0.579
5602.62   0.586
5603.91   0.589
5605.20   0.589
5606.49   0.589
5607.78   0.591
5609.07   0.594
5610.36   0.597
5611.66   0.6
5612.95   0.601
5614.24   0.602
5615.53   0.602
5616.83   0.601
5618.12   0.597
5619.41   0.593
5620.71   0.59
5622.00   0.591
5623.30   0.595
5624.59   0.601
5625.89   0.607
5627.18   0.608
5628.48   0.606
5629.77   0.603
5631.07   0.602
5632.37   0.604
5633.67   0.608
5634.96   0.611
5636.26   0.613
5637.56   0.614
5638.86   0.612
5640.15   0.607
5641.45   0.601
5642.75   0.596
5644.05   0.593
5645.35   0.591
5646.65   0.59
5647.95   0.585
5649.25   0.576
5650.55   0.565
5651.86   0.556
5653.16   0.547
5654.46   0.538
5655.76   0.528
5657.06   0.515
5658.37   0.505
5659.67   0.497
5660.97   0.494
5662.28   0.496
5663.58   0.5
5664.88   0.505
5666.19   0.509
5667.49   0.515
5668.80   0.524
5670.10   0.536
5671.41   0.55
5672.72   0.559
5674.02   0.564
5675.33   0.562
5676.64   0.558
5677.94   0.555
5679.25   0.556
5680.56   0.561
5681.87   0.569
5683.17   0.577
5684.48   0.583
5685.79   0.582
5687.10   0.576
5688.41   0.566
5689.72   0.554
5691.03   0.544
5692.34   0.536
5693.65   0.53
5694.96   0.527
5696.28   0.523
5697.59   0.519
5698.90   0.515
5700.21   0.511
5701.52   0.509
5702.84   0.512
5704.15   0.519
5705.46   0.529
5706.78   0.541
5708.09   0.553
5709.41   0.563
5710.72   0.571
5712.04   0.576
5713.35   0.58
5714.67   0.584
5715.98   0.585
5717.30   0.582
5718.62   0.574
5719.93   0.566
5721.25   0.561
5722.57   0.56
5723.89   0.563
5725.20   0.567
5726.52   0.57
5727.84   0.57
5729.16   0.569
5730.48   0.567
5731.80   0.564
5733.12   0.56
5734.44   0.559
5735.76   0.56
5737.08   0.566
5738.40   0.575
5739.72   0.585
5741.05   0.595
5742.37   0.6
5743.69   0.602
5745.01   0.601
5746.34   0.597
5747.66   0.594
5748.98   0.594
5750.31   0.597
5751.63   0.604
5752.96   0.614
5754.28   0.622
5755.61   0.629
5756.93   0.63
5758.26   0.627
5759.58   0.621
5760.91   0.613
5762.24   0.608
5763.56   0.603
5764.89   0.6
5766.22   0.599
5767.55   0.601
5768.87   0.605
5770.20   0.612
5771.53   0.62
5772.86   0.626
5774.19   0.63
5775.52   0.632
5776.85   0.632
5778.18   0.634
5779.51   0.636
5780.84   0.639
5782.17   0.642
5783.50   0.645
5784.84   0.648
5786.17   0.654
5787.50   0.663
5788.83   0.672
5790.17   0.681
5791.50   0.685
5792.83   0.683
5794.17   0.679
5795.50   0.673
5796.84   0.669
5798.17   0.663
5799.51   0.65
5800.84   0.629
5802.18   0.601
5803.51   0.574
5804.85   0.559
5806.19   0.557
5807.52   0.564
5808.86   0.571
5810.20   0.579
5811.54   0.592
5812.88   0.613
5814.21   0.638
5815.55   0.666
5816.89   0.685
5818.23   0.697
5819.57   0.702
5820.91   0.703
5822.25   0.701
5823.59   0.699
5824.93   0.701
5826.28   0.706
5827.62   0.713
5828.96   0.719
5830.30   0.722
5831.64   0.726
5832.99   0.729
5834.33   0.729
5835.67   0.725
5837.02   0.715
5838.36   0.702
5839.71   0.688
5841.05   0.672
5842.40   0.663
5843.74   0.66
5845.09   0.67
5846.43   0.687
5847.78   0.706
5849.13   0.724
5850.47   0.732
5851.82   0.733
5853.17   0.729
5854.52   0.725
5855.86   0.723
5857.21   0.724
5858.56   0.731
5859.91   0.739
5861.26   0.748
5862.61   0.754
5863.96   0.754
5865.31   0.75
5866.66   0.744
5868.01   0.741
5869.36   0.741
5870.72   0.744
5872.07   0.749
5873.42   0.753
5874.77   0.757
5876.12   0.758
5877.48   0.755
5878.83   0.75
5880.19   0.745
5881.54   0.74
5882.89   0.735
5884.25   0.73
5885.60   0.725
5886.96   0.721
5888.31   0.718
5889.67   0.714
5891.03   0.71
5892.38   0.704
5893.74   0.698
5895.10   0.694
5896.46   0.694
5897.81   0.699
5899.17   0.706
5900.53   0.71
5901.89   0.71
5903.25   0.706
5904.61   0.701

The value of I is 0.127 mag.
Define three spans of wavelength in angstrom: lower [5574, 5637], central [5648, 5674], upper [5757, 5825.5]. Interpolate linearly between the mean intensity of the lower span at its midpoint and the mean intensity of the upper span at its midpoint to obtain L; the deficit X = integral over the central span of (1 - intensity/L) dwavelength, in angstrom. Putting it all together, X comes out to 3.1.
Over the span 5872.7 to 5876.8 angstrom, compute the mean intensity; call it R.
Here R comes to 0.757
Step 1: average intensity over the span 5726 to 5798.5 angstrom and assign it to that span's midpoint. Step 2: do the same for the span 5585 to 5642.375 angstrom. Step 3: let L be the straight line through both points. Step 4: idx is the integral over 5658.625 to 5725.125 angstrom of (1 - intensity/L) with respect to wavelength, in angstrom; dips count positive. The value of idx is 6.5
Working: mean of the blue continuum 0.591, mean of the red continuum 0.617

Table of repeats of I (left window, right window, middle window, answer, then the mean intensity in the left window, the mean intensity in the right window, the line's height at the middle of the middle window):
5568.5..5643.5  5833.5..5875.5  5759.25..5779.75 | 0.101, 0.587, 0.723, 0.677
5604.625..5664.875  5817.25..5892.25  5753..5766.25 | 0.076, 0.58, 0.722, 0.661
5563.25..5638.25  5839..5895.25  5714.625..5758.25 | 0.126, 0.585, 0.725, 0.656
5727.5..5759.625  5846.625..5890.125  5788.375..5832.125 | 0.021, 0.592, 0.737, 0.669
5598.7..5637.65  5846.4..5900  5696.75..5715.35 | 0.186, 0.597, 0.73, 0.643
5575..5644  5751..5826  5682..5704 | 0.129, 0.588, 0.636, 0.61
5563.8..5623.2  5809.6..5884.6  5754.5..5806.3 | 0.076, 0.58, 0.713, 0.678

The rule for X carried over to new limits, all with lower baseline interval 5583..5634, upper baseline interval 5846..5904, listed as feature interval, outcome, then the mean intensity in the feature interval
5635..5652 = 0.3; 0.594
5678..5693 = 1.5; 0.564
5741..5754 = 1.2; 0.601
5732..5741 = 1.2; 0.569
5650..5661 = 1.5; 0.529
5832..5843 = 0.1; 0.703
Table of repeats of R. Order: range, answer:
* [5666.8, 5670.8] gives 0.525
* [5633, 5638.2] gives 0.611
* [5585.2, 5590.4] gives 0.577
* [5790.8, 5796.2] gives 0.68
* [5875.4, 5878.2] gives 0.756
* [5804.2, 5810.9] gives 0.566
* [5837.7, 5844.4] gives 0.677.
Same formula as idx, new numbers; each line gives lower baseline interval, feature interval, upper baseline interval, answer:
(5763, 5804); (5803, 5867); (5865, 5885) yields 1.0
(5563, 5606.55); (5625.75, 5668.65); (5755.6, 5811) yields 1.8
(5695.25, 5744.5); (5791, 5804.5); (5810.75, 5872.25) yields 0.1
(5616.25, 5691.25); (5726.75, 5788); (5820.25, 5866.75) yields 3.9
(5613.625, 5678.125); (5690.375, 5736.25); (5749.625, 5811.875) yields 3.5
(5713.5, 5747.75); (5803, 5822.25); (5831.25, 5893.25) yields 1.3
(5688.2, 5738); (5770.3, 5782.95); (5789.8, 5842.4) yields -0.2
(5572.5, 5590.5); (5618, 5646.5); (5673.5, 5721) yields -2.0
